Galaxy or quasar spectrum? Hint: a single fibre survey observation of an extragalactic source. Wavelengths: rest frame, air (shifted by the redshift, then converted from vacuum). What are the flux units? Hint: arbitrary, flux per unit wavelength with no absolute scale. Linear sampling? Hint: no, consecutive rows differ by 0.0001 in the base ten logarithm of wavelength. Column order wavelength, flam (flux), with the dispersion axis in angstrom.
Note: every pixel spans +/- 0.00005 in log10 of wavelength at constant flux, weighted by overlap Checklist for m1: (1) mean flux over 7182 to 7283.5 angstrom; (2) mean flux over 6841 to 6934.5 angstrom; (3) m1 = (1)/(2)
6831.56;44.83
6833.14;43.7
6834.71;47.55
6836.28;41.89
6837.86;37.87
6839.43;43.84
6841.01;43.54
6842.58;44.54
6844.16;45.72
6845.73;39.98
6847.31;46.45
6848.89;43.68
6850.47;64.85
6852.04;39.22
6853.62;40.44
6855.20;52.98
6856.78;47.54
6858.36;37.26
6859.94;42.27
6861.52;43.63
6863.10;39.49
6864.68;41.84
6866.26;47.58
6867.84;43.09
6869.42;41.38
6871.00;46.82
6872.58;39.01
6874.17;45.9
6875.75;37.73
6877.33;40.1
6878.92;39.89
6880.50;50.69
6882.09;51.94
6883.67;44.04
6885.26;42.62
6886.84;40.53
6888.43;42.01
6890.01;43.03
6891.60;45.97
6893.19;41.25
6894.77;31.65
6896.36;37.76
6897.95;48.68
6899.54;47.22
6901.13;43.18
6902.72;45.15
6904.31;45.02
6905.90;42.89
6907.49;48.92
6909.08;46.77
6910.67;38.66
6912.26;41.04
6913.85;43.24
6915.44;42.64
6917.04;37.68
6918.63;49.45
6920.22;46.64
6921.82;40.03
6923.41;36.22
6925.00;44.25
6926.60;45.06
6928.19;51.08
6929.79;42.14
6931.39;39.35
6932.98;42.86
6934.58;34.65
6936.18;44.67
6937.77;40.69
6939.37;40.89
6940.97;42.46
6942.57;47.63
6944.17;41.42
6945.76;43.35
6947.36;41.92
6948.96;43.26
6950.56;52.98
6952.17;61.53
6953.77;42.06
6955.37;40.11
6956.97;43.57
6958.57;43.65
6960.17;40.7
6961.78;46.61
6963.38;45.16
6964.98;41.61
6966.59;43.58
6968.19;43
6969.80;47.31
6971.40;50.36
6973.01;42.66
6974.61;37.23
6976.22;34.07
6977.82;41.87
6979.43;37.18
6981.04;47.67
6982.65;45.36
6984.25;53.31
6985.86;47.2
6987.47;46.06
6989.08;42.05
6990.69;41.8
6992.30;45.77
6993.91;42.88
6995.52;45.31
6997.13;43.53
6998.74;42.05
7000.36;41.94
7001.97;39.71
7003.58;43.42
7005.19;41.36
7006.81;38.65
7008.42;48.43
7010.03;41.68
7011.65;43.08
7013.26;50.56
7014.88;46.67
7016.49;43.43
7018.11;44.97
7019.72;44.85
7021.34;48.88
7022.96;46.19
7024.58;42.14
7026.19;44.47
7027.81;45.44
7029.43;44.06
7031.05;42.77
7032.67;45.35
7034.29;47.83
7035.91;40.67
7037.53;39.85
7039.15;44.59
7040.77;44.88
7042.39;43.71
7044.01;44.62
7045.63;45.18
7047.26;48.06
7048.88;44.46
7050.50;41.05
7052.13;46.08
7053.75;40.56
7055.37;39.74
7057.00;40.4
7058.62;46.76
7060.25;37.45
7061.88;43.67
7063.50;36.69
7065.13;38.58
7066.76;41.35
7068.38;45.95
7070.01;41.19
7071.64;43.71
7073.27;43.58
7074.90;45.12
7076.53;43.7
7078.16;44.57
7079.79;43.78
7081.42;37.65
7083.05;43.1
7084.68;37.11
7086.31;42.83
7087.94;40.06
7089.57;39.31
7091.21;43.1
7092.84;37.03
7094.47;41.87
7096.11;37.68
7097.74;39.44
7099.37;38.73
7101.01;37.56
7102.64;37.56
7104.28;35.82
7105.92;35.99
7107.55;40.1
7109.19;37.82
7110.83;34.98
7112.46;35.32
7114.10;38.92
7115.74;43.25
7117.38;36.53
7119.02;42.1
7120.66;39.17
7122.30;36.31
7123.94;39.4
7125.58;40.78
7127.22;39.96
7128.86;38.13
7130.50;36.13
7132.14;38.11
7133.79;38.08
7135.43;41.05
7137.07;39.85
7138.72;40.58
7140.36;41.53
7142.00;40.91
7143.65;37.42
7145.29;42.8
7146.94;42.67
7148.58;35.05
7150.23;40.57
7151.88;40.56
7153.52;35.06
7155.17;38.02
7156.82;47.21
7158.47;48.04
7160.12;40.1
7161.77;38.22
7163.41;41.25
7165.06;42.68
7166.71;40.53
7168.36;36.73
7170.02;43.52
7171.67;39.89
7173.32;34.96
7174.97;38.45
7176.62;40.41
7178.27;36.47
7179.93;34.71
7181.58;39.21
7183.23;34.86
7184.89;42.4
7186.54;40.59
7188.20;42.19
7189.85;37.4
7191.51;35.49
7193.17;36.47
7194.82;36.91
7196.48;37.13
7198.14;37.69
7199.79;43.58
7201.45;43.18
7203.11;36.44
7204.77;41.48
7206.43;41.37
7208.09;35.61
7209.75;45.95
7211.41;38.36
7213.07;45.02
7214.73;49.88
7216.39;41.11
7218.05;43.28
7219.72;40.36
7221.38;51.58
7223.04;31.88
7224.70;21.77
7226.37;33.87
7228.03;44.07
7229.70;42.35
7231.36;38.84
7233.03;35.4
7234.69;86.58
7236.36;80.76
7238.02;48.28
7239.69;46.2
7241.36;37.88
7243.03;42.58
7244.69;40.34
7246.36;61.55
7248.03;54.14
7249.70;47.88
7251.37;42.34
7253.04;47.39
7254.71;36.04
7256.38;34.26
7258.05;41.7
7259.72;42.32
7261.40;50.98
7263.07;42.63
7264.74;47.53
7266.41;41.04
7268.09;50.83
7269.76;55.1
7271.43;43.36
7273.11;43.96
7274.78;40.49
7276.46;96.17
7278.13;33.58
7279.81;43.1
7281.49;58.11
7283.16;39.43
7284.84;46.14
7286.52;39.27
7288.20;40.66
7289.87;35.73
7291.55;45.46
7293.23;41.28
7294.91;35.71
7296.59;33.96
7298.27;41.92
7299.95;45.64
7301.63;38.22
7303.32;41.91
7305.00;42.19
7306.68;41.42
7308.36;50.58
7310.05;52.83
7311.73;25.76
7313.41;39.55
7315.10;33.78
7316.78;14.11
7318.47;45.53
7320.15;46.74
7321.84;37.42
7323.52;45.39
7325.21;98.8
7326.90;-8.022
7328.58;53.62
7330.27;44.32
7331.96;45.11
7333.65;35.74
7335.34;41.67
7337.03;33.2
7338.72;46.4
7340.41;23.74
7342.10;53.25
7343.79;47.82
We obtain 1.0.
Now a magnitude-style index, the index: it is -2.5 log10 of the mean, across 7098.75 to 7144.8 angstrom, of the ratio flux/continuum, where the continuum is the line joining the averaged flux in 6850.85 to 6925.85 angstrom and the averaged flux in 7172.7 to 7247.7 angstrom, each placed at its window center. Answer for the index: 0.10 mag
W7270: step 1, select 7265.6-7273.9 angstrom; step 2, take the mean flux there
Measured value 46.9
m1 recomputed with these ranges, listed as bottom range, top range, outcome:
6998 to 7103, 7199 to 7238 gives 1.03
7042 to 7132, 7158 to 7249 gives 1.04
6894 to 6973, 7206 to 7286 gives 1.05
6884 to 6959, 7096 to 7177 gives 0.91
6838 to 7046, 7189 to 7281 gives 1.02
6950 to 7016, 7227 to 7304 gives 1.04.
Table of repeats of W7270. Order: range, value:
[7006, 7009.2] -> 43.5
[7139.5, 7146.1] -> 40.7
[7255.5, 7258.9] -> 38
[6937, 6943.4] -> 42.9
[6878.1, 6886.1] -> 45.8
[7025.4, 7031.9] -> 44.2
